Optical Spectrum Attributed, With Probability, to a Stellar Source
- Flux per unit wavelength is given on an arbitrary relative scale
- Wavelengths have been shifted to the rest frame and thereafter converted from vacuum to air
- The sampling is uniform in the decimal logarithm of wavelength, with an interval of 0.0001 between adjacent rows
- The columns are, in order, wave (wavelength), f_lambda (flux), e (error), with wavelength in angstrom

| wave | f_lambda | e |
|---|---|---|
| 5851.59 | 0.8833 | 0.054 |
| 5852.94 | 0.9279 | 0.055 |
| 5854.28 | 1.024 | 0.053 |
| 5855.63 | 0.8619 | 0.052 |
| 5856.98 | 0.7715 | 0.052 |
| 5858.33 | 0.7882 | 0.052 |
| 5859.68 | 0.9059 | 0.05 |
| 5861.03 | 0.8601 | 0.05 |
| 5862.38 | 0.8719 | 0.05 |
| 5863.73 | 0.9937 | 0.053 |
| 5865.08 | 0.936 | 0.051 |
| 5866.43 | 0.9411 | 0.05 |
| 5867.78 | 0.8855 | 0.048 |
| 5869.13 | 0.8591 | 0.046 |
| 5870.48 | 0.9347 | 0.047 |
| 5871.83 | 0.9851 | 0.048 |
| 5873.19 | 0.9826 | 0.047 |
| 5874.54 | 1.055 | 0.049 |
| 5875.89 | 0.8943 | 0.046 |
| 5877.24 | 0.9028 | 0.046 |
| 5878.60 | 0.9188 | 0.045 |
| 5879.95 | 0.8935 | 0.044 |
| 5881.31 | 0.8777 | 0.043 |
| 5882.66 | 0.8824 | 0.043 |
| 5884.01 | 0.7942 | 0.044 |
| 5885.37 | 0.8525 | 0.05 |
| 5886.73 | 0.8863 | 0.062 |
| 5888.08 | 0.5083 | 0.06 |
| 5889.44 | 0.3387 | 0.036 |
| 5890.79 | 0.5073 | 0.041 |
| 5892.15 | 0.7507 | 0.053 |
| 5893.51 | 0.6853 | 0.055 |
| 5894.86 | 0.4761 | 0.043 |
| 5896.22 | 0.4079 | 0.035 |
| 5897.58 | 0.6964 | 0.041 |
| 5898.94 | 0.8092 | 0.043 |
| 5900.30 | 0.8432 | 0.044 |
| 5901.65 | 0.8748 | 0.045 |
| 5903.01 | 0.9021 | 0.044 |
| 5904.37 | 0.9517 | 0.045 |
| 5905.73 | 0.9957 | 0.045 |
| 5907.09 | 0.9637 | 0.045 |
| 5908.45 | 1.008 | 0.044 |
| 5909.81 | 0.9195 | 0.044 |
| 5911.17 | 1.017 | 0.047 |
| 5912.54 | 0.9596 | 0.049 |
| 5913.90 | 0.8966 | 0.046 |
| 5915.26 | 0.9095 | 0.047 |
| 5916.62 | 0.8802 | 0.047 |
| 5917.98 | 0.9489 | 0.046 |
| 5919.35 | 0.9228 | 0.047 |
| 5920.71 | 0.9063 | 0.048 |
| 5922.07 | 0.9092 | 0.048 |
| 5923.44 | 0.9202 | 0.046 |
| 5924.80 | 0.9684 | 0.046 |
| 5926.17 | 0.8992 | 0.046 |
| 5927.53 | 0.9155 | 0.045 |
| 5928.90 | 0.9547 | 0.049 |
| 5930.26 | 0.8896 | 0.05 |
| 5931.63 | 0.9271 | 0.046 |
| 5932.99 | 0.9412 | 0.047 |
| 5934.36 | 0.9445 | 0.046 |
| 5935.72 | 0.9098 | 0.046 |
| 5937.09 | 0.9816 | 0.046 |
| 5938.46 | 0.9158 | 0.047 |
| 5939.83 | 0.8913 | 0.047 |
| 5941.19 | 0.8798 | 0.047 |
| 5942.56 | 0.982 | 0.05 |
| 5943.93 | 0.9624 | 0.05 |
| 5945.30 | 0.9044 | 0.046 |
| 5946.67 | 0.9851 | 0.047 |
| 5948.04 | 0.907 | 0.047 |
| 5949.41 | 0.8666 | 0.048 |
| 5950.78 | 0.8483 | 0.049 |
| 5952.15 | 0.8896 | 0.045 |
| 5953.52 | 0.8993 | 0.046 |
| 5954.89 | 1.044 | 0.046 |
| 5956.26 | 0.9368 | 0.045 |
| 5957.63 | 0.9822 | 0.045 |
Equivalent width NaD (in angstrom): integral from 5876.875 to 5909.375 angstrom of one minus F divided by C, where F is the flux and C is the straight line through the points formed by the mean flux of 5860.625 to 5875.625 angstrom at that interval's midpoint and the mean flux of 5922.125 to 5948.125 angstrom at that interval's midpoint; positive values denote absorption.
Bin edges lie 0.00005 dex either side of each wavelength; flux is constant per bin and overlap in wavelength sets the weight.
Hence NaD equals 5.4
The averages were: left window 0.937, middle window 0.78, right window 0.93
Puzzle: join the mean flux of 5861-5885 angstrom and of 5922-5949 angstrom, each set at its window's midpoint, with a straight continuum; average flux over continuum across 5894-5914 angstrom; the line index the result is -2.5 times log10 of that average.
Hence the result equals 0.09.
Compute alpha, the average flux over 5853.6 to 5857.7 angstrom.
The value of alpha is 0.886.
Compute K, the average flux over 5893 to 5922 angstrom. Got 0.858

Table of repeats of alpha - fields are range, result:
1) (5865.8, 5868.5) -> 0.913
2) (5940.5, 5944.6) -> 0.942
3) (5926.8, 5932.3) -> 0.922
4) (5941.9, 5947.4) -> 0.957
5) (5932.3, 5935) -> 0.944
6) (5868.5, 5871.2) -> 0.9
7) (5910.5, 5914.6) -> 0.956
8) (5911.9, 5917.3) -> 0.912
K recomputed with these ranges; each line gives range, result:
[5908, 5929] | 0.932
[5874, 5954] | 0.866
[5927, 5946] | 0.929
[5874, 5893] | 0.787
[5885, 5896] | 0.61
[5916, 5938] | 0.926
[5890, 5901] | 0.645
